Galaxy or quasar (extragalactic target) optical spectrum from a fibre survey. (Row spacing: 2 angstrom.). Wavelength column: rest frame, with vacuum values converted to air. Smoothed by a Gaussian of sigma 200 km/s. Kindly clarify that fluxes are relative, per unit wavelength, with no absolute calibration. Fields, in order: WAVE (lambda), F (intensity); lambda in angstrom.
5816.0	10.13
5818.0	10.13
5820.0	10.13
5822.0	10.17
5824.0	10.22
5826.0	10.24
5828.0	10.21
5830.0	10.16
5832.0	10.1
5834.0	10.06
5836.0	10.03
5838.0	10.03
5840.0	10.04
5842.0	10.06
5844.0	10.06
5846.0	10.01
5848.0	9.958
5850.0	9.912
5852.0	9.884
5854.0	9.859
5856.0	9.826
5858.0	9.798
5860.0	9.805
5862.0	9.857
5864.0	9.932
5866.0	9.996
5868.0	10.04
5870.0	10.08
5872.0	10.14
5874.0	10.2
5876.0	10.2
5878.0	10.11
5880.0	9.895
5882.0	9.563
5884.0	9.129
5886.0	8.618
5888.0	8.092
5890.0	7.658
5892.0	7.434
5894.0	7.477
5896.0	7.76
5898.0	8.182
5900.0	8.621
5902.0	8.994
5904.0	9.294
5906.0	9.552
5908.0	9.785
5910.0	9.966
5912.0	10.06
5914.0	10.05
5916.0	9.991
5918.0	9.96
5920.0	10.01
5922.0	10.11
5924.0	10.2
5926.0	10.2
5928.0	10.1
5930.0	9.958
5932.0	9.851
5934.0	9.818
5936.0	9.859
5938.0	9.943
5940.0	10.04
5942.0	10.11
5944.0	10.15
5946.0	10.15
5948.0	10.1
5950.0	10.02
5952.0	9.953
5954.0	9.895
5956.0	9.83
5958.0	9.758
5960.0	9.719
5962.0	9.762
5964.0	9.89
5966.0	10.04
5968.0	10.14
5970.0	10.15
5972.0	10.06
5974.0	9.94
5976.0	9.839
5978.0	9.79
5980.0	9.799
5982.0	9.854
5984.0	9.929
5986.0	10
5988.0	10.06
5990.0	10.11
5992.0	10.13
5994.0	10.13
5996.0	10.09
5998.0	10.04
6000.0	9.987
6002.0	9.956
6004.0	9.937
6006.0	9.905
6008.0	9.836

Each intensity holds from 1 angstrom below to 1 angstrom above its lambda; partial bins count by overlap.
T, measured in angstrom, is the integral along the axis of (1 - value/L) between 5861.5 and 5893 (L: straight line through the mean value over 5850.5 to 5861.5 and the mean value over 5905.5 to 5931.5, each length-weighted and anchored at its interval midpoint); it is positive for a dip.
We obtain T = 1.48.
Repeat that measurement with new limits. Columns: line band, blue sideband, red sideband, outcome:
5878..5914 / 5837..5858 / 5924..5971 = 3.9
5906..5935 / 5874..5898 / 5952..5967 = -2.2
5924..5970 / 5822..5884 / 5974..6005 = 0.0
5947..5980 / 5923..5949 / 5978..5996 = 0.3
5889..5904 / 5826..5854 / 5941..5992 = 2.9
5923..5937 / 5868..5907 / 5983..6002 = -0.8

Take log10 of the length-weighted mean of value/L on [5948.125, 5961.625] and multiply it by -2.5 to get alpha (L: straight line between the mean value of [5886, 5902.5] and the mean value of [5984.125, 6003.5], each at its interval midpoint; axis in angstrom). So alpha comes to -0.07 mag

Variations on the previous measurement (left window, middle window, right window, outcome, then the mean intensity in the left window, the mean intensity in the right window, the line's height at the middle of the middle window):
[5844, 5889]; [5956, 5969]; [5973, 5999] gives 0.006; 9.77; 9.98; 9.94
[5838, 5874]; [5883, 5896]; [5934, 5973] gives 0.233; 9.97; 9.97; 9.97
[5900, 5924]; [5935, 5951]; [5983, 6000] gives -0.018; 9.77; 10.1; 9.88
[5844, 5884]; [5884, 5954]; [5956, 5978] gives 0.051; 9.93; 9.92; 9.93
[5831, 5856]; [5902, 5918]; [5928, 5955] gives 0.024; 9.99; 9.99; 9.99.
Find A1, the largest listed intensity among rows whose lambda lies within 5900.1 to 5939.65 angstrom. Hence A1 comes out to 10.2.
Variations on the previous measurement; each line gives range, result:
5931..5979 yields 10.15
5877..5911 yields 10.11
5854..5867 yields 9.996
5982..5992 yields 10.13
